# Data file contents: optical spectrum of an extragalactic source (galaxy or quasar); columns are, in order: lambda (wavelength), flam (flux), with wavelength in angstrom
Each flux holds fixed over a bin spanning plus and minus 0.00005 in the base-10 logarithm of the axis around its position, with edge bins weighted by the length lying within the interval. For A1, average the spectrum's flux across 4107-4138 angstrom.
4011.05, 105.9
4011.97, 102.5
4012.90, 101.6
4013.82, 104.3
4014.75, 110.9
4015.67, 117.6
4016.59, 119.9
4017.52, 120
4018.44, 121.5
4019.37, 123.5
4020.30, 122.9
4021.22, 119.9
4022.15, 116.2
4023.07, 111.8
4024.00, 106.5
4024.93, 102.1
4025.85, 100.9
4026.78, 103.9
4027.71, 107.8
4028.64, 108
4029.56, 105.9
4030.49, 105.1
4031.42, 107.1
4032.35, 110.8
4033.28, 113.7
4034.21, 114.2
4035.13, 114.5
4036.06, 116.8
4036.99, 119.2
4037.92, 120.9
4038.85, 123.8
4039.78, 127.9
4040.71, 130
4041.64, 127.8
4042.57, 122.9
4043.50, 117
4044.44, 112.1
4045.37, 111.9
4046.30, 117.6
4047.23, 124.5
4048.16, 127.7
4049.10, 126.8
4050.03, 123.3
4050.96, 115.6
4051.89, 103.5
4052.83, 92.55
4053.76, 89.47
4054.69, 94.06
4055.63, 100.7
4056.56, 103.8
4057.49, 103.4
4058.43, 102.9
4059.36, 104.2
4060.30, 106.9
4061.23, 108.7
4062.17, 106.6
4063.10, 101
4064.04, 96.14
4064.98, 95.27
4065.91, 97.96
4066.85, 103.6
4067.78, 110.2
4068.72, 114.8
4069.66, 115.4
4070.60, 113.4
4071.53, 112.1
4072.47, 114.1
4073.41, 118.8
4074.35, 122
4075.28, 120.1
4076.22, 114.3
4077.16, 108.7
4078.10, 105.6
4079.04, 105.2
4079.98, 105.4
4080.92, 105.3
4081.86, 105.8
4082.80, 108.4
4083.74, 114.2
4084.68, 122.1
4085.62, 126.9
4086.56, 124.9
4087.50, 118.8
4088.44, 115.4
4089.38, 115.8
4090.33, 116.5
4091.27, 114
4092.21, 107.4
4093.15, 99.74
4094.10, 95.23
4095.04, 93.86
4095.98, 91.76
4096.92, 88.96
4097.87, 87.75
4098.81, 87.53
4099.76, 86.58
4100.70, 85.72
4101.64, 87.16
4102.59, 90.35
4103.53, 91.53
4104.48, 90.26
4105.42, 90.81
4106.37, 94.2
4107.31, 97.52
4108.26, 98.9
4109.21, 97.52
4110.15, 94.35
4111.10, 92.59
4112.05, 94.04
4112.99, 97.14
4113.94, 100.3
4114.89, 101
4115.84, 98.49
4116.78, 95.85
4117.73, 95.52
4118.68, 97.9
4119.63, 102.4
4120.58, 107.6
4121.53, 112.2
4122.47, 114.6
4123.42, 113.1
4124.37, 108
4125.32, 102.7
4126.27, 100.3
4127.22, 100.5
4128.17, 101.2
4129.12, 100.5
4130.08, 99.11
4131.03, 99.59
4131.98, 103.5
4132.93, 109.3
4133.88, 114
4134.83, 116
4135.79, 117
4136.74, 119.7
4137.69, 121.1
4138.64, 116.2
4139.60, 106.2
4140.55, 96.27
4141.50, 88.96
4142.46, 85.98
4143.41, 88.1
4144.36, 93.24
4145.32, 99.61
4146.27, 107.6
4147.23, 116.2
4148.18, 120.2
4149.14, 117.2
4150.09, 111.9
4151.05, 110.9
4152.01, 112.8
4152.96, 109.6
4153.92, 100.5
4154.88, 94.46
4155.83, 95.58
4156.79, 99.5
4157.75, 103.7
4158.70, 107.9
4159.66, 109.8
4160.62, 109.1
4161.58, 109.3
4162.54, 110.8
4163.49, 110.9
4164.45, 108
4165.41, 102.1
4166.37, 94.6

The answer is 104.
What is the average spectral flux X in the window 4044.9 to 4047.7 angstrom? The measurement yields 118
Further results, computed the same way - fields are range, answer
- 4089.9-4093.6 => 110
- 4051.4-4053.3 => 98.2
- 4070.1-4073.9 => 115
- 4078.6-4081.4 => 105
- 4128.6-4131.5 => 99.5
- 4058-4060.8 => 105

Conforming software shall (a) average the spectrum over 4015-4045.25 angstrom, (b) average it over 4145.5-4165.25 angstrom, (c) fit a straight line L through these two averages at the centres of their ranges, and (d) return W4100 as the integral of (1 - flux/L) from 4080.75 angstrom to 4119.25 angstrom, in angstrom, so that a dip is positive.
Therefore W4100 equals 3.8 angstrom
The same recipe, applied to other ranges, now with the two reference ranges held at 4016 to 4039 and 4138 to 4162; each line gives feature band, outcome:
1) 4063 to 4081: 0.15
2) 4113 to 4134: 0.63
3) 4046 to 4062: 0.44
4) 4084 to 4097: -0.15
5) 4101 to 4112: 1.49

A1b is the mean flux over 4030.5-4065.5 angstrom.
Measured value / 112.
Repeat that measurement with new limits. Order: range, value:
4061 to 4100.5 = 107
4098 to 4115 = 92.9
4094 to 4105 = 89.6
